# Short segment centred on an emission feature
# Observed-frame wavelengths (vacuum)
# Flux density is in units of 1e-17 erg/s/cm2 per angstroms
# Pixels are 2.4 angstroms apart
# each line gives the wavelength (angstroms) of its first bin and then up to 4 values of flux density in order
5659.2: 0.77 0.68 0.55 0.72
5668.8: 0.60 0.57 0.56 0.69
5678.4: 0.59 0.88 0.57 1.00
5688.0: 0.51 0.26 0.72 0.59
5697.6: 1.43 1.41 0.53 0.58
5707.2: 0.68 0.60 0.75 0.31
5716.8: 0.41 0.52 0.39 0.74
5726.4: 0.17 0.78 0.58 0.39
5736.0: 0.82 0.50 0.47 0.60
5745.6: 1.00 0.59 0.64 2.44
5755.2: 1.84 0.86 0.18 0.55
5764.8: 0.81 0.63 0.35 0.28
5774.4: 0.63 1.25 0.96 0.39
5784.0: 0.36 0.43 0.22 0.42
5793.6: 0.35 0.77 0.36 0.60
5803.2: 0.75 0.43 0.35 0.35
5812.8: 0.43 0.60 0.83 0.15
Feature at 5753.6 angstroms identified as [O III] 5007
